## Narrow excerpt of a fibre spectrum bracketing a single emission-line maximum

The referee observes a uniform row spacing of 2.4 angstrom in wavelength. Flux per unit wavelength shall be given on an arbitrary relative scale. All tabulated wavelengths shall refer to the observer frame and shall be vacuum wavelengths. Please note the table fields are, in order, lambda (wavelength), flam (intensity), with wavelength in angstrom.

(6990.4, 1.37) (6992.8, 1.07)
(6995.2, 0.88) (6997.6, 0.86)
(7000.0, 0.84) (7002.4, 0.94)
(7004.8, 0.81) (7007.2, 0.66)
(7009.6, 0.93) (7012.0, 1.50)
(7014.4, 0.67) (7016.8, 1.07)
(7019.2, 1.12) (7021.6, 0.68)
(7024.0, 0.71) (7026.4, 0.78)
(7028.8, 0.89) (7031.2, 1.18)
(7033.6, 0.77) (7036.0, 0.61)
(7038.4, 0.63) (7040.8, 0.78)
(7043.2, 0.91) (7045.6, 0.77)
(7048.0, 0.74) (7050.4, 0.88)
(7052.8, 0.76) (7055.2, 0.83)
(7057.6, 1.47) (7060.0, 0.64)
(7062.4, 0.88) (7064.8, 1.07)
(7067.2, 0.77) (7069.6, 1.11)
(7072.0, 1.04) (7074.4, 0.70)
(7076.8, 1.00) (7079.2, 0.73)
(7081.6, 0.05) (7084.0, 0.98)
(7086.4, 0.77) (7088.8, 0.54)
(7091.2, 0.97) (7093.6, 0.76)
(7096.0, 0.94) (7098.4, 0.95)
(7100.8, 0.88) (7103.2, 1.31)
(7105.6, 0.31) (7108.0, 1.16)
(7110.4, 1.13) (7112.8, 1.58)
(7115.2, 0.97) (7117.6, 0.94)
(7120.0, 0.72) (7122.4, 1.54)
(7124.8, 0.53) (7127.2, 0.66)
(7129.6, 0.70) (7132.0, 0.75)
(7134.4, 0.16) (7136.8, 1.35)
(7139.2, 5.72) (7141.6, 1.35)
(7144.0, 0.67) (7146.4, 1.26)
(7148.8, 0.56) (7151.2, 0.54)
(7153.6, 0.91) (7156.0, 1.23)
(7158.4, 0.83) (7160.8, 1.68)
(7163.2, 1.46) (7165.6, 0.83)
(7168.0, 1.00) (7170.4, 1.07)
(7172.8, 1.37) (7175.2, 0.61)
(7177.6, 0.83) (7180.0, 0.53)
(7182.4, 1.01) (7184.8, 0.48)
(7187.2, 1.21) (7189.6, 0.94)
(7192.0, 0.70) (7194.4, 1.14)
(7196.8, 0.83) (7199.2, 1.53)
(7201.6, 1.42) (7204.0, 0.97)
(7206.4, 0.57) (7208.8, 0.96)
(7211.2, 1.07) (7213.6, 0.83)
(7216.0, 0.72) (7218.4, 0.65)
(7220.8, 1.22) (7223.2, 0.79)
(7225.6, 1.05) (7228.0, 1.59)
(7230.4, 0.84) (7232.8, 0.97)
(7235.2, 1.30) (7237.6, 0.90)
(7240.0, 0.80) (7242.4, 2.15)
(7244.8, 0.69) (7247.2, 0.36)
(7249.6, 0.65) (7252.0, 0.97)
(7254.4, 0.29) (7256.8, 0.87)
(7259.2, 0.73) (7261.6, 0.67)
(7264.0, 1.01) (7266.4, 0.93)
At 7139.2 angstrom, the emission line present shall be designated H-alpha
